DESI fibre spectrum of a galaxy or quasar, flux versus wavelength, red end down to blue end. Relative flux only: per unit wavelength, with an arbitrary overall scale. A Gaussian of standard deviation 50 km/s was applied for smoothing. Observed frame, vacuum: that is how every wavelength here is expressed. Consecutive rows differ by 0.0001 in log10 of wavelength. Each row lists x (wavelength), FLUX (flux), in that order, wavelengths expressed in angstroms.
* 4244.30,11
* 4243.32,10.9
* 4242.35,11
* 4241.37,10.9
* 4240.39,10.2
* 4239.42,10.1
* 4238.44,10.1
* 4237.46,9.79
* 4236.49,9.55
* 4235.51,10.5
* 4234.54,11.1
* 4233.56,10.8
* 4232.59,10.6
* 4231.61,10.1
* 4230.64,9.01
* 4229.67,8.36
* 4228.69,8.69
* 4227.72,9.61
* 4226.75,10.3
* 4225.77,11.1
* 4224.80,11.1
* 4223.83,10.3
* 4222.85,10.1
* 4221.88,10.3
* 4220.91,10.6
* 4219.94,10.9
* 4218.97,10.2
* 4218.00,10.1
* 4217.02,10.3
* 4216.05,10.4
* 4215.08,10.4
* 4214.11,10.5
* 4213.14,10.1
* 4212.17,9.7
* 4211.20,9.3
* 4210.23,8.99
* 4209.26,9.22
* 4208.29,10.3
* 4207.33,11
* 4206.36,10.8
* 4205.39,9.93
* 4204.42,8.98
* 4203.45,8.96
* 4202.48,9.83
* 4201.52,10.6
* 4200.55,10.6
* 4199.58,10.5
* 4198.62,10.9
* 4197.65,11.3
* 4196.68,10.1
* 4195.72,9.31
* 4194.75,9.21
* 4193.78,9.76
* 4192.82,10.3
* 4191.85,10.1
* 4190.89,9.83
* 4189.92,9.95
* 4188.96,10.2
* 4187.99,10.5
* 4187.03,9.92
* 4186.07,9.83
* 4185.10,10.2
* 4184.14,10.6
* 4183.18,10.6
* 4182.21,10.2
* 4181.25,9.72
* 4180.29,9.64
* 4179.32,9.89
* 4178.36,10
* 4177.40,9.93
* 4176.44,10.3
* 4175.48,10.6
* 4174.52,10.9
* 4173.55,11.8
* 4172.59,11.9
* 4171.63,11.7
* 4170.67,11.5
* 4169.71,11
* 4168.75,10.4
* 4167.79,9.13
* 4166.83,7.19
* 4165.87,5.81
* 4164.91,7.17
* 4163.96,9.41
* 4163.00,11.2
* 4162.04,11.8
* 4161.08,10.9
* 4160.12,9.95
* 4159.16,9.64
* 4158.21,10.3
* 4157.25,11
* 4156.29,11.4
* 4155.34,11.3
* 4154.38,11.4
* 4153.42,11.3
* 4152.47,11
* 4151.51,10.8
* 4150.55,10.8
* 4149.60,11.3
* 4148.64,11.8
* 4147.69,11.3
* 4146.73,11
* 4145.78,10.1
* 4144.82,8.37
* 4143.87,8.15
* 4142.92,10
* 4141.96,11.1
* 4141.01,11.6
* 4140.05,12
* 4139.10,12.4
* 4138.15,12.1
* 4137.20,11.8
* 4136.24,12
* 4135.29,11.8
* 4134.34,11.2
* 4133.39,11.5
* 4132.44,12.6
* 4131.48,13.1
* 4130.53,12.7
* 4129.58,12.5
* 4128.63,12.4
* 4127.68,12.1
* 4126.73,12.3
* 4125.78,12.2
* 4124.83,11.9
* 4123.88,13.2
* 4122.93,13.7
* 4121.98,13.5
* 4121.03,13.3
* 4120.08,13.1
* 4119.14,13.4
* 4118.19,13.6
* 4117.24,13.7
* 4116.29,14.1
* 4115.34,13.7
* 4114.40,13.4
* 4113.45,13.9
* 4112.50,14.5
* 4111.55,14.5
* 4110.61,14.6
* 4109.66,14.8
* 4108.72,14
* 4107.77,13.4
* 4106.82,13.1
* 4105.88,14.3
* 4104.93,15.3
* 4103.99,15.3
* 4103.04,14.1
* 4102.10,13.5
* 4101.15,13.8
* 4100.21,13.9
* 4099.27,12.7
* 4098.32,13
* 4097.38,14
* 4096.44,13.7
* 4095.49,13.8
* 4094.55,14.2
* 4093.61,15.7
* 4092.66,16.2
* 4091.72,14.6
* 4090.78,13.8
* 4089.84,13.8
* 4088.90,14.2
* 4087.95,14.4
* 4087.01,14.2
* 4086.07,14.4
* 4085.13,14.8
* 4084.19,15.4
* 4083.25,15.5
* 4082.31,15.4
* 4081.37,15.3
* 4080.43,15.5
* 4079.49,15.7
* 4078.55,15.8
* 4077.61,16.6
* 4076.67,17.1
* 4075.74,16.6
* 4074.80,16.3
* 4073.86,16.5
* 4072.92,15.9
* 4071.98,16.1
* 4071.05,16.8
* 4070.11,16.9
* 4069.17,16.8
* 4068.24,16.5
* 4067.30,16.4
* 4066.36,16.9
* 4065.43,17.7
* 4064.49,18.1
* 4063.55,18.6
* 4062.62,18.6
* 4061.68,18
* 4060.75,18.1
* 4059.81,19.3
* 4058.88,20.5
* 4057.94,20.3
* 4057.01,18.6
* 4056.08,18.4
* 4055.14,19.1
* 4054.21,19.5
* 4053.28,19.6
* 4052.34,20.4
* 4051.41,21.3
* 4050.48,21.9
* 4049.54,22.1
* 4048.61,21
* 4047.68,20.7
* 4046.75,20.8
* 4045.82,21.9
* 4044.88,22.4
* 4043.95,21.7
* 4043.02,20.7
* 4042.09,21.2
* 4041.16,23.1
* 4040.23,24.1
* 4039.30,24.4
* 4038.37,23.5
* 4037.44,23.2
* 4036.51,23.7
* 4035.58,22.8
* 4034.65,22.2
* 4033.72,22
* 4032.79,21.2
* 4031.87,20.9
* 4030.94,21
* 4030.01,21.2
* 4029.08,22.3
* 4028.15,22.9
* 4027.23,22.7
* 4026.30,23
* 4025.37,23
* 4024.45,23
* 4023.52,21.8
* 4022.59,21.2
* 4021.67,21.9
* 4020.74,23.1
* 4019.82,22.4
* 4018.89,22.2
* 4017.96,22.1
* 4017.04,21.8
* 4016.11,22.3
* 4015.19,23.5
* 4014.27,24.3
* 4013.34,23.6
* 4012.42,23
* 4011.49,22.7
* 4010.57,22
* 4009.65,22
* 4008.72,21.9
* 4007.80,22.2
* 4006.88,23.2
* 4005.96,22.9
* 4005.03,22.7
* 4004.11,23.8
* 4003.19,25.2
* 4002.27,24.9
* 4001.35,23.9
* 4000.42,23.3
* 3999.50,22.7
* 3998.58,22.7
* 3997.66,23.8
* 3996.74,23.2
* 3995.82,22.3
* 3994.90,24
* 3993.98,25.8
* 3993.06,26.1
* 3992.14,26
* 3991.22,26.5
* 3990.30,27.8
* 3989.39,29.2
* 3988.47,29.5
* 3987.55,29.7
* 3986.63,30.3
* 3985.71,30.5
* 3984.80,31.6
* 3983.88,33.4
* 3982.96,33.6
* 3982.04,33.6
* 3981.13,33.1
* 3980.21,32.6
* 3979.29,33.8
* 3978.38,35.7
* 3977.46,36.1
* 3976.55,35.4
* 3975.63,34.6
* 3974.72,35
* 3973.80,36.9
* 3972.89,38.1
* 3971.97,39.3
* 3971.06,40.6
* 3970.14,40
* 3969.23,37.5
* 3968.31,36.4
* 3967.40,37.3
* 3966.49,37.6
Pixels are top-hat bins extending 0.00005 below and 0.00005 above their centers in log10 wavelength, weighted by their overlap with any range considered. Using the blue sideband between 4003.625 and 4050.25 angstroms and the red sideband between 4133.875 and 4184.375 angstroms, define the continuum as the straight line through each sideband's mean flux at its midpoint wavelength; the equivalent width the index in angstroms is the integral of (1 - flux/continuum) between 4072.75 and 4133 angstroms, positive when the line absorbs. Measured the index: 5.3 angstroms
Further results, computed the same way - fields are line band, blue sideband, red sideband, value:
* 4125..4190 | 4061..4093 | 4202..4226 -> 9.3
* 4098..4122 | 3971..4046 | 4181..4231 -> 5.1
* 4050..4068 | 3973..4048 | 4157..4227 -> 1.9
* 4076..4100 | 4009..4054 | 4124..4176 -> 2.9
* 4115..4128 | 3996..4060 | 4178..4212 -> 1.9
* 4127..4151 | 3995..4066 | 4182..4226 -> 5.1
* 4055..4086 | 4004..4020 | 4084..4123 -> 0.3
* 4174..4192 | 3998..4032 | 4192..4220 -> 2.2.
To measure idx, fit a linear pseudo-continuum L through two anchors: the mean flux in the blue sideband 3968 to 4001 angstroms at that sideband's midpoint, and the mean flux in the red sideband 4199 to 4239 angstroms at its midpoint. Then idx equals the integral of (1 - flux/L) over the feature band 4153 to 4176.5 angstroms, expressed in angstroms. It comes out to 7.2 angstroms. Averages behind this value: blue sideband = 31.1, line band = 10.4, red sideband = 10.1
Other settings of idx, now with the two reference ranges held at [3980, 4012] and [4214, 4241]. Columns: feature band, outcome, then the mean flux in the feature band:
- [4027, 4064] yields 2.7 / 21.1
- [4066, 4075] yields 1.9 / 16.5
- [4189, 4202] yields 2.3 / 10.2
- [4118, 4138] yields 5.3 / 12.5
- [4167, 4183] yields 3.9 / 10.5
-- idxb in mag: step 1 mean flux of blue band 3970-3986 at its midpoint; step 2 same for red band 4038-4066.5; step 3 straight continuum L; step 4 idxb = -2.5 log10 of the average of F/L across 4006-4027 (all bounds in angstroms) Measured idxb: 0.214 mag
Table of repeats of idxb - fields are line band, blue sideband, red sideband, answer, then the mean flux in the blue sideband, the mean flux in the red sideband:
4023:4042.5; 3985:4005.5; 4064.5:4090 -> -0.07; 25.7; 15.9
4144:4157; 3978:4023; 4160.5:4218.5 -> 0.22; 25.7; 10.1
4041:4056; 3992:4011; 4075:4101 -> -0.12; 23.5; 14.8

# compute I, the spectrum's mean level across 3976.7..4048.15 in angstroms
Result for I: 24.7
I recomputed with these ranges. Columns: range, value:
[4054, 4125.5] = 15.4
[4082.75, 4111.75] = 14.3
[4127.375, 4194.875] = 10.7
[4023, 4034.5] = 22.1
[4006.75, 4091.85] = 19.7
